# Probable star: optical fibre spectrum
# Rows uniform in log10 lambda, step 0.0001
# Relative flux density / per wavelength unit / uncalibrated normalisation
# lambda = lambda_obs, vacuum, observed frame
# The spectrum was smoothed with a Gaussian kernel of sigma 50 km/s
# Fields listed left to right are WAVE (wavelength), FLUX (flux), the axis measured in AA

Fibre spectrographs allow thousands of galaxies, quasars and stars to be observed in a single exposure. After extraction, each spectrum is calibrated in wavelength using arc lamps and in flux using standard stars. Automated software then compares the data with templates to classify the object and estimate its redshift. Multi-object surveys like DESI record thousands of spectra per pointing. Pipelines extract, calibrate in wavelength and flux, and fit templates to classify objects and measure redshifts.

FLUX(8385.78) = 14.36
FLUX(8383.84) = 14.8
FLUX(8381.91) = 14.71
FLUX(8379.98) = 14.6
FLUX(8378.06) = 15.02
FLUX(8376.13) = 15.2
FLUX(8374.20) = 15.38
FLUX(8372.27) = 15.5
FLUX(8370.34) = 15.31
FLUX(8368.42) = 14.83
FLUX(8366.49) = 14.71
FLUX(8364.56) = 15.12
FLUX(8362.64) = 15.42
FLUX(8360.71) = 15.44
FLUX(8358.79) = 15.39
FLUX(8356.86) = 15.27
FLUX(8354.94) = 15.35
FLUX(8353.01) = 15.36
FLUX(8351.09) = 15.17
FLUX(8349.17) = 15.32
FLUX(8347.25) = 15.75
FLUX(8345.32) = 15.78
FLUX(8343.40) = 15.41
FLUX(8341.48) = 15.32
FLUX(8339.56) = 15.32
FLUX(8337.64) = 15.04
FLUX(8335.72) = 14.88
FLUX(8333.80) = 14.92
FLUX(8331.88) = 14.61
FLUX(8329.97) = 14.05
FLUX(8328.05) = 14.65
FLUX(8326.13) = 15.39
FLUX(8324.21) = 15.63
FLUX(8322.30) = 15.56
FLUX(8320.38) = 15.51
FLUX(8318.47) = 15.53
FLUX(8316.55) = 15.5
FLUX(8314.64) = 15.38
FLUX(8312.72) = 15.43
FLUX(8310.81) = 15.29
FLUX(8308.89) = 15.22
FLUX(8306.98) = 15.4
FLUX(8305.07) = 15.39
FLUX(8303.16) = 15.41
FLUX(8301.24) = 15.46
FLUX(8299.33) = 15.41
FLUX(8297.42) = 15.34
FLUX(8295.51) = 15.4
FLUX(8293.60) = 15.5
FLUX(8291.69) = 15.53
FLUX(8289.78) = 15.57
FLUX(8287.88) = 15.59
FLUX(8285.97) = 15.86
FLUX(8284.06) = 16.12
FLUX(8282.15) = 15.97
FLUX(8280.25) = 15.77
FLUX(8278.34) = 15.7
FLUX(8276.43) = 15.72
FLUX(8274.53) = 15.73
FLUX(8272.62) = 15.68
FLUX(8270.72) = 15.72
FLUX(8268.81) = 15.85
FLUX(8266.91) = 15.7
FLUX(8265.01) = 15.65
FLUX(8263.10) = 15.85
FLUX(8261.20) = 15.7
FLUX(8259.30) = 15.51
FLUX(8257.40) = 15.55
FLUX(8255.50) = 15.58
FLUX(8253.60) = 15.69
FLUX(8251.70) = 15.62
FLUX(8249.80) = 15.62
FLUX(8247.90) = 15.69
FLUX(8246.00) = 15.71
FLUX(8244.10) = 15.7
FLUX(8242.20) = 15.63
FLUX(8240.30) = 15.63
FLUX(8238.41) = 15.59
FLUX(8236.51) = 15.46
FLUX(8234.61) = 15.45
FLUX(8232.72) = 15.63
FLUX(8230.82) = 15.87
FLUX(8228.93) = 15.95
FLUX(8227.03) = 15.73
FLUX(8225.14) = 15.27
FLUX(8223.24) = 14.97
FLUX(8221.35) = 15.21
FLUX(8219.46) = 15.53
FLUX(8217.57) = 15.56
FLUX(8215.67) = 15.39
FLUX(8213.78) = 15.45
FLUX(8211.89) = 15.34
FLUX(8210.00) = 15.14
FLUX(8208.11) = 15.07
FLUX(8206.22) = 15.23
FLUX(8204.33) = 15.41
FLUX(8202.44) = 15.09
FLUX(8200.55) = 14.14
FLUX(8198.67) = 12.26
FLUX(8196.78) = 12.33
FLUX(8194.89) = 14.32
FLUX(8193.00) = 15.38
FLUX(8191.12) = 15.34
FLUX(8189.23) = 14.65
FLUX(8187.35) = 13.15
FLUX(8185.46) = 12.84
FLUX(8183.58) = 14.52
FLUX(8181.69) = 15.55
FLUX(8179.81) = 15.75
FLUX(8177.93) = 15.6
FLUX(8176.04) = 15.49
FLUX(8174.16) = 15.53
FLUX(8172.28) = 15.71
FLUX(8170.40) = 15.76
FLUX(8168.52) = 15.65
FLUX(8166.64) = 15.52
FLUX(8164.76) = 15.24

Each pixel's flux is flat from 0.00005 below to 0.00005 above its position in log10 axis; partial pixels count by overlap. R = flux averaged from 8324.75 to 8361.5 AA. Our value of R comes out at 15.2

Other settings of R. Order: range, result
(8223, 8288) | 15.7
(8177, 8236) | 14.9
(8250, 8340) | 15.5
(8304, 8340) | 15.2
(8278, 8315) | 15.5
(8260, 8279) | 15.7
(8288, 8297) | 15.5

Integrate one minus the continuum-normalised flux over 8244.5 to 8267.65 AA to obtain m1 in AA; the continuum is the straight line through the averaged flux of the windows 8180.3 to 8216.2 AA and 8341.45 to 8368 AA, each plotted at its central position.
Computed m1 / -1.3 AA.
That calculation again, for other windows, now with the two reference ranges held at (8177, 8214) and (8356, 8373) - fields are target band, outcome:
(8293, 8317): -0.6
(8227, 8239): -0.7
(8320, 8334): 0.1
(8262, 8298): -1.9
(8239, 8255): -0.9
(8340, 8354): -0.3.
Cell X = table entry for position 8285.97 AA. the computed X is 15.86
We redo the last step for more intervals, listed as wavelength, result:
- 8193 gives 15.38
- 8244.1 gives 15.7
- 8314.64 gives 15.38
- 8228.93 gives 15.95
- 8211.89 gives 15.34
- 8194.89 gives 14.32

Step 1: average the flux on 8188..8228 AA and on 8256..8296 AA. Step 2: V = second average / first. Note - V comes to 1.06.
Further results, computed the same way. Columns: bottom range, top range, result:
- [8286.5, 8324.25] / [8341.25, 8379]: 0.99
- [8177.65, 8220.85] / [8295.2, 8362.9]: 1.04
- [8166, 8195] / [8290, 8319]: 1.02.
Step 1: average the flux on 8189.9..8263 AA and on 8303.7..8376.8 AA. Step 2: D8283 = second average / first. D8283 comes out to 1.0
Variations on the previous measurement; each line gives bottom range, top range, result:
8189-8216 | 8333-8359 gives 1.04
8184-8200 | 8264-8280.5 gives 1.14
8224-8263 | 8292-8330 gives 0.98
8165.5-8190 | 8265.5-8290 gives 1.05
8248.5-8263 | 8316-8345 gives 0.97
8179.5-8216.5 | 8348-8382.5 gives 1.04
